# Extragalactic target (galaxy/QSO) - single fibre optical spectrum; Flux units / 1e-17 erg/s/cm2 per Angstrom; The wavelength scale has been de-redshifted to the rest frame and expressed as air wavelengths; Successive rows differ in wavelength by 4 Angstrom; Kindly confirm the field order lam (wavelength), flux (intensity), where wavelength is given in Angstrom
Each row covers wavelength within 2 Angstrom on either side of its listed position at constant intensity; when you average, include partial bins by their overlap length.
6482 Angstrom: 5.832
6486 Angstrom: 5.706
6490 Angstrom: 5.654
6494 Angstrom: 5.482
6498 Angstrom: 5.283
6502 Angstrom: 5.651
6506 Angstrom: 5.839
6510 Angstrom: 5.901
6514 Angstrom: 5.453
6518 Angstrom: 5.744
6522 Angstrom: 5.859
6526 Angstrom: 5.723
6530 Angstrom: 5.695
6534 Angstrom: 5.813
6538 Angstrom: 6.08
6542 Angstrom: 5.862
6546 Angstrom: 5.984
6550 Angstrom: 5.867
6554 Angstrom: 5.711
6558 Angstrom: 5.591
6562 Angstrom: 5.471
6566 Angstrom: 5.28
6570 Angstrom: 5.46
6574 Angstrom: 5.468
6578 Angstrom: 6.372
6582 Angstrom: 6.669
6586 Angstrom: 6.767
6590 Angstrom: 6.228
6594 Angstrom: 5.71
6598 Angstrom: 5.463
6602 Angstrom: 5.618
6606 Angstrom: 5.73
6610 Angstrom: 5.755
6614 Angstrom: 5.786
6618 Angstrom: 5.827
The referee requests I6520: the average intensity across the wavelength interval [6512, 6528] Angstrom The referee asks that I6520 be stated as 5.69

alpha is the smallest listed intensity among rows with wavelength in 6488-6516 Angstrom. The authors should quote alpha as 5.283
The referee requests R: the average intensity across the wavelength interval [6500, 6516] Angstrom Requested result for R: 5.71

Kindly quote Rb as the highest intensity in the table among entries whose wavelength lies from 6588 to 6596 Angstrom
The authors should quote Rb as 6.228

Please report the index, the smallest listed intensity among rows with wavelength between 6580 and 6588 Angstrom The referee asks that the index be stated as 6.669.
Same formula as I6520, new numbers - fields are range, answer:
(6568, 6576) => 5.46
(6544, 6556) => 5.85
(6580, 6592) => 6.55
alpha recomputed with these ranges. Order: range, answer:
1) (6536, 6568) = 5.28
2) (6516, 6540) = 5.695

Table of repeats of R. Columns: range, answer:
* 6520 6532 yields 5.76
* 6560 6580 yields 5.61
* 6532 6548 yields 5.93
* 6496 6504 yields 5.47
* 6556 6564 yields 5.53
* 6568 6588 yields 6.15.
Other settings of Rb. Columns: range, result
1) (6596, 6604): 5.618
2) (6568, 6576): 5.468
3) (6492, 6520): 5.901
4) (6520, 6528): 5.859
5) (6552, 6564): 5.711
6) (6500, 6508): 5.839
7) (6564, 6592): 6.767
